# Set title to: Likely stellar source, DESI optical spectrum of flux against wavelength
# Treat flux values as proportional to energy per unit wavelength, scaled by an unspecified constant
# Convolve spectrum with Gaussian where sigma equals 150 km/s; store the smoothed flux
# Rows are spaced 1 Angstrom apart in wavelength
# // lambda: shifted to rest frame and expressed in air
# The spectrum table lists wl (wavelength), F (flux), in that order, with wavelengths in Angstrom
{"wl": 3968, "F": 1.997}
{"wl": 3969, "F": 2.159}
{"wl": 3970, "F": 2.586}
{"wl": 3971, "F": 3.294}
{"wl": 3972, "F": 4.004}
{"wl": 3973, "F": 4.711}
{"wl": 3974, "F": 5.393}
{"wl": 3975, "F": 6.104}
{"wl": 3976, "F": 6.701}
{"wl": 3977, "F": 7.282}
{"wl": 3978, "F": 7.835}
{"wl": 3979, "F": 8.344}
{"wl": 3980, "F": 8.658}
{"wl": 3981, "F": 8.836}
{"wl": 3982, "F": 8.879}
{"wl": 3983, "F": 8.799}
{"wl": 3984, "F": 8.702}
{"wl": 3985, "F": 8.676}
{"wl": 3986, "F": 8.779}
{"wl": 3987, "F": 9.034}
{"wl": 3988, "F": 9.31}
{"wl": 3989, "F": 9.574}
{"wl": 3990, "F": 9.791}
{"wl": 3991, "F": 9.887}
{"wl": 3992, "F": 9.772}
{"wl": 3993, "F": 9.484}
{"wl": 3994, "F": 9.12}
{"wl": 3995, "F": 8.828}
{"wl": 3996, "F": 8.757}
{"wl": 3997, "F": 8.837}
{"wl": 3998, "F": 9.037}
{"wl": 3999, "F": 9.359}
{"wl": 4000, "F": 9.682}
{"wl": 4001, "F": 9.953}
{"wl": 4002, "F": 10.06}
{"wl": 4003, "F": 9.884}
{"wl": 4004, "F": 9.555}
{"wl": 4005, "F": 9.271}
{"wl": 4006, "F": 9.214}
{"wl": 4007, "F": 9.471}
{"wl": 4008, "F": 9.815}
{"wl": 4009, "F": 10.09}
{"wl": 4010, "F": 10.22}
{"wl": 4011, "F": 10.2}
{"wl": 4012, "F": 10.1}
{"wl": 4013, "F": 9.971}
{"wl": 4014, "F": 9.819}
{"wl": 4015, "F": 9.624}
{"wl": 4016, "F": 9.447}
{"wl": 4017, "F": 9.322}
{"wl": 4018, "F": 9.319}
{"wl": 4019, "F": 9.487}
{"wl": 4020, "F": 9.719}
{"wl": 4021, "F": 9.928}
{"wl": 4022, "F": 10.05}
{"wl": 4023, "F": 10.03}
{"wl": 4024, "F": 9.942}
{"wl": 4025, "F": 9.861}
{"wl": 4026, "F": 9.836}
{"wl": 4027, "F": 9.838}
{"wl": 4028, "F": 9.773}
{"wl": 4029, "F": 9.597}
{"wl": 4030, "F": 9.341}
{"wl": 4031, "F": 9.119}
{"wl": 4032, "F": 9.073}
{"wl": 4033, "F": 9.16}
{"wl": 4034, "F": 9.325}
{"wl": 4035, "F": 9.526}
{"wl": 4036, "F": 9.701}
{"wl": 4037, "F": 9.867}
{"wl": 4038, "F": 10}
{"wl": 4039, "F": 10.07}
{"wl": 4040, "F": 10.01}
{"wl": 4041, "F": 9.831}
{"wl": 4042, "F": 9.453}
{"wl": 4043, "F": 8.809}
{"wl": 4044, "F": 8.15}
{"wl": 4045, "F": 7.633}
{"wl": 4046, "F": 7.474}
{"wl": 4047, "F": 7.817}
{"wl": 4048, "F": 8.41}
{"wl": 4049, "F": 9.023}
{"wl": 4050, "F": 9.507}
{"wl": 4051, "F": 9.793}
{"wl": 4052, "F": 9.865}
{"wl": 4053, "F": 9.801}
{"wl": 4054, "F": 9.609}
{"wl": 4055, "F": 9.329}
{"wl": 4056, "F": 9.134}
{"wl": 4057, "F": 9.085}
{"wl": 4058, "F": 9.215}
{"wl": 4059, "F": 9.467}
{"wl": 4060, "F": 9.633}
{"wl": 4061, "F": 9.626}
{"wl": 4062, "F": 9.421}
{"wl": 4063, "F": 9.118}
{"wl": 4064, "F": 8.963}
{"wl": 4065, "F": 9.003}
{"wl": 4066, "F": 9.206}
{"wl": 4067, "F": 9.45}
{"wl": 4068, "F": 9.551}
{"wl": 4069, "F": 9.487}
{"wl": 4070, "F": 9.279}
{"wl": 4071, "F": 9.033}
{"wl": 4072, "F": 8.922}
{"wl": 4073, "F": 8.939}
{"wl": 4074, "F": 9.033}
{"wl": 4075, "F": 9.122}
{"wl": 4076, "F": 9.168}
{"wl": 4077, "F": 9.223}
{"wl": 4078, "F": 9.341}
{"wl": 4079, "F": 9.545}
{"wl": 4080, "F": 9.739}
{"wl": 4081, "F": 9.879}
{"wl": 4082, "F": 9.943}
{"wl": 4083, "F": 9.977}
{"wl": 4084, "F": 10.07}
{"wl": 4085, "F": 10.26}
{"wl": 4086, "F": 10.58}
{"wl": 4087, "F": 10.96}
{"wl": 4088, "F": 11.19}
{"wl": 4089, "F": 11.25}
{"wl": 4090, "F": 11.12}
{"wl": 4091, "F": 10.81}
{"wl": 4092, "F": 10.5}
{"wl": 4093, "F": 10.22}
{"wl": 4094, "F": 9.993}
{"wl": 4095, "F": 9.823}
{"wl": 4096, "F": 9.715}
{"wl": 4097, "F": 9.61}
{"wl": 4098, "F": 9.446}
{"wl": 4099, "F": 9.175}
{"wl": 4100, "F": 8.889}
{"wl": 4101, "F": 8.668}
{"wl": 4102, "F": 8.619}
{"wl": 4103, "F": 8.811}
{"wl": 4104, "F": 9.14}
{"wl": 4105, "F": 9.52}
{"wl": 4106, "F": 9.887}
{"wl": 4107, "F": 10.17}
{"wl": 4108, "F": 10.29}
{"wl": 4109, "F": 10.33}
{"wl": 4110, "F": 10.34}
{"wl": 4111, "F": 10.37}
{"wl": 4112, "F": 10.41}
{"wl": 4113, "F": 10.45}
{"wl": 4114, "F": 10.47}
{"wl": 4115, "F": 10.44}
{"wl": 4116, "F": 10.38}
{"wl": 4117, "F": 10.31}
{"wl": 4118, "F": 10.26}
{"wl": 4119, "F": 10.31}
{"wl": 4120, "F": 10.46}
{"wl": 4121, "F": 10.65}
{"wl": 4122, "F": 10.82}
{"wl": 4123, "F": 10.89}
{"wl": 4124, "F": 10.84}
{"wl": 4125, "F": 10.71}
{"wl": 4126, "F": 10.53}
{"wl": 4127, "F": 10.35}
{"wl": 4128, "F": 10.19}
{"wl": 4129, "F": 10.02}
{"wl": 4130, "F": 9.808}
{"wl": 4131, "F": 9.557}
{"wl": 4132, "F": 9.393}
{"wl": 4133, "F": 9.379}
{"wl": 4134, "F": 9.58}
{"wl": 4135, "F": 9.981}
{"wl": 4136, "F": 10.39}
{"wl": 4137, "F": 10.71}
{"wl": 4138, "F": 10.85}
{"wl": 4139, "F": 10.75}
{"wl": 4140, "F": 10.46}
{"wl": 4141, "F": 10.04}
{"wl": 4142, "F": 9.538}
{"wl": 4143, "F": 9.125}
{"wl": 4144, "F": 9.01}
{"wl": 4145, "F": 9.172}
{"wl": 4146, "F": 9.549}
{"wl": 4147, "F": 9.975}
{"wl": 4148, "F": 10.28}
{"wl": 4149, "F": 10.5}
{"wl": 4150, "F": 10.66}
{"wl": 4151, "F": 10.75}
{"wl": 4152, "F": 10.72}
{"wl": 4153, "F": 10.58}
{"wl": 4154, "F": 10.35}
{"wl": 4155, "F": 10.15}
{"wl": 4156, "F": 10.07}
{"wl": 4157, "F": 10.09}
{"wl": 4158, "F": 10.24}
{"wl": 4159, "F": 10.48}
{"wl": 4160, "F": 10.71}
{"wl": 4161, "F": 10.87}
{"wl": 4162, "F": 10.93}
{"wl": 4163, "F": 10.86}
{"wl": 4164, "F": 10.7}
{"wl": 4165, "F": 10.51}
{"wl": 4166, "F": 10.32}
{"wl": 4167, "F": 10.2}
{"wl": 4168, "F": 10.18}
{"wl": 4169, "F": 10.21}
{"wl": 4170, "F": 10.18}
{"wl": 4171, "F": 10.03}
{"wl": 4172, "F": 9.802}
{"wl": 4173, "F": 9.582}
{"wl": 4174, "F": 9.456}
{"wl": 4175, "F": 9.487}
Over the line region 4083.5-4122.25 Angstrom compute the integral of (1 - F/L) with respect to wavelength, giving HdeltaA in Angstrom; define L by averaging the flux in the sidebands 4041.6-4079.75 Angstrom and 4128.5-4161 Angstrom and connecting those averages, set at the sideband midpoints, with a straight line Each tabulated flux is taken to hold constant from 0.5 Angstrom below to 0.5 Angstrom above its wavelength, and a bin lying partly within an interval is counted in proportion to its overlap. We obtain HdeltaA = -2.03 Angstrom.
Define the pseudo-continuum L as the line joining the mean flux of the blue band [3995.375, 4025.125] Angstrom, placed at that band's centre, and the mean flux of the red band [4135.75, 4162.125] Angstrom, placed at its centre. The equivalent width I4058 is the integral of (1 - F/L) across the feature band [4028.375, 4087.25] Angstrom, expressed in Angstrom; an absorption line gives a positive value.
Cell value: 3.0 Angstrom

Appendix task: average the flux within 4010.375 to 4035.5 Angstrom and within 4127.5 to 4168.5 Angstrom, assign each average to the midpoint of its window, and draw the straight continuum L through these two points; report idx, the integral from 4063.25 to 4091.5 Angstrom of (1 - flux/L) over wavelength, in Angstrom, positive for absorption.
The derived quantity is 0.4 Angstrom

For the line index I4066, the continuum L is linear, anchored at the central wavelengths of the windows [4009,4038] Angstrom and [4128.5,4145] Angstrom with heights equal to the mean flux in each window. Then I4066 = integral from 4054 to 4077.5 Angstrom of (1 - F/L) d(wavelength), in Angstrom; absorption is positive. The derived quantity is 1.3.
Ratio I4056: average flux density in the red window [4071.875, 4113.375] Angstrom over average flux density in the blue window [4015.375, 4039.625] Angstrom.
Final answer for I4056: 1.02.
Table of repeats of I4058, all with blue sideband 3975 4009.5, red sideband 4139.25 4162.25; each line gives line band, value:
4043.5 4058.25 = 0.86 Angstrom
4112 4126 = -0.81 Angstrom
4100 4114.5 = 0.13 Angstrom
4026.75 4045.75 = 0.03 Angstrom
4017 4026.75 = -0.54 Angstrom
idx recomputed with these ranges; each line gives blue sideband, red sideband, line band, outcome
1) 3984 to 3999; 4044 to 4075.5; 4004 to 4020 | -0.9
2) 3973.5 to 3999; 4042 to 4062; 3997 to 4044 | -4.4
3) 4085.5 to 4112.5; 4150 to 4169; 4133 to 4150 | 0.6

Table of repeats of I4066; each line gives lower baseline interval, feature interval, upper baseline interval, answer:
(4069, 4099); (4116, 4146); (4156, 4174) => 0.0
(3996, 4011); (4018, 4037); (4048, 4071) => -0.3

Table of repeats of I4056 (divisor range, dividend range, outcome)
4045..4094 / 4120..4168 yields 1.07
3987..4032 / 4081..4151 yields 1.05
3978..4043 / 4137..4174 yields 1.08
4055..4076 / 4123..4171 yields 1.11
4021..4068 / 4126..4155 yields 1.08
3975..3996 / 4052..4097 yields 1.11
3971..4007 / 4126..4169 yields 1.20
